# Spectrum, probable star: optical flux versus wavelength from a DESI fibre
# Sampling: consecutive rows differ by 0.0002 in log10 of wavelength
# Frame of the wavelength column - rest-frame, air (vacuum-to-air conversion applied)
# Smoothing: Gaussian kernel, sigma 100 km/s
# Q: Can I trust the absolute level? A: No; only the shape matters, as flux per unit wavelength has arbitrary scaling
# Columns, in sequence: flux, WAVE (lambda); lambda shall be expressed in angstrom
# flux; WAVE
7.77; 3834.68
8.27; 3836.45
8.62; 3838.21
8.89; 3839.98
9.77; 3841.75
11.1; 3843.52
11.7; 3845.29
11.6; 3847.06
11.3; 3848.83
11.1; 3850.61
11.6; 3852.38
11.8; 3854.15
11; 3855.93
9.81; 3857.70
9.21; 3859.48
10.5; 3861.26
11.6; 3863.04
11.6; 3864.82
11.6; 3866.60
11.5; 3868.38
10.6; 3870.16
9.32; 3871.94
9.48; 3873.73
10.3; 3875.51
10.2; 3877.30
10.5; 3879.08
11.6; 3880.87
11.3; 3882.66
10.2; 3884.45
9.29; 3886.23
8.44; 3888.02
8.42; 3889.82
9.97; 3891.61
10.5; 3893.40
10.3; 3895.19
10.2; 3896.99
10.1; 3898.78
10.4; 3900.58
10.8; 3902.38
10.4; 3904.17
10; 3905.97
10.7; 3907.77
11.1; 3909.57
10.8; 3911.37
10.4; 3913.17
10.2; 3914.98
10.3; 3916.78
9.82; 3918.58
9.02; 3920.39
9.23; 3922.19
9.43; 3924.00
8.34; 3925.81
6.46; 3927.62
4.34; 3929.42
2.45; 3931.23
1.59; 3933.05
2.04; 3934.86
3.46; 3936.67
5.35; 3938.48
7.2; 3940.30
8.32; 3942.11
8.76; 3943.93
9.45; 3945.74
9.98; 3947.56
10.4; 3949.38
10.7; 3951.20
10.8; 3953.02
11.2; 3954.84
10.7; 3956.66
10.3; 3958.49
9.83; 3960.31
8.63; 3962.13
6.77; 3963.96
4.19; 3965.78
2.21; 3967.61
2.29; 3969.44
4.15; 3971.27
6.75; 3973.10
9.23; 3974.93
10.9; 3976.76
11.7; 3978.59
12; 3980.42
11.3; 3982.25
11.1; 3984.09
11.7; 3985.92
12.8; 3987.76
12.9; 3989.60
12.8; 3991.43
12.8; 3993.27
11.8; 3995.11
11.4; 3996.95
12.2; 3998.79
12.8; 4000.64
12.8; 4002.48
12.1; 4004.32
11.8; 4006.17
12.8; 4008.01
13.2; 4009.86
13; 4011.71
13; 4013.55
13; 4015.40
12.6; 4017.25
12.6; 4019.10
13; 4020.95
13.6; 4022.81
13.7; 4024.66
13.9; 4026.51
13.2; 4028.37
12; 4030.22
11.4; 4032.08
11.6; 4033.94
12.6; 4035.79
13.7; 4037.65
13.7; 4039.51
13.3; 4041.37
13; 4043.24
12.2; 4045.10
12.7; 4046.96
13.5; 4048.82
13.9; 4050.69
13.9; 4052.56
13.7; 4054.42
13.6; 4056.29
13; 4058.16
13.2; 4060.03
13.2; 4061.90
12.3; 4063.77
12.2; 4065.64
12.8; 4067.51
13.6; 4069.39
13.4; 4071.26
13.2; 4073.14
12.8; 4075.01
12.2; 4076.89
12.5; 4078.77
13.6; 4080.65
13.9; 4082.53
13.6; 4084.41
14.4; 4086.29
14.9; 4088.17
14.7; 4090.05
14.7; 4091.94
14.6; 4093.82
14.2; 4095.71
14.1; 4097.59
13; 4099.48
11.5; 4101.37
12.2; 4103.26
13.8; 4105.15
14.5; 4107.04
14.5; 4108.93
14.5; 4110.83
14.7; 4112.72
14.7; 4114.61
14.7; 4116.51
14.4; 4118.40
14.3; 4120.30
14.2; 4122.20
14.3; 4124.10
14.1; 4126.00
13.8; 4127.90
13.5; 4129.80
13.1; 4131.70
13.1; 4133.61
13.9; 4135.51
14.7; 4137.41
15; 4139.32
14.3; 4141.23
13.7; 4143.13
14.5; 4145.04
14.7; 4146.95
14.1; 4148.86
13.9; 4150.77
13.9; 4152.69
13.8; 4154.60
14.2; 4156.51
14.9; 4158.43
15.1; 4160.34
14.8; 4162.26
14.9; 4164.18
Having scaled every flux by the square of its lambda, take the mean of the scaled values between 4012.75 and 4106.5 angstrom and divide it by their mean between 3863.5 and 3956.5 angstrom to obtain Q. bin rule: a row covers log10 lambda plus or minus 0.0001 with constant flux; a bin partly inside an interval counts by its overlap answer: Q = 1.6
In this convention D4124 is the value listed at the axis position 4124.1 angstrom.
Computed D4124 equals 14.3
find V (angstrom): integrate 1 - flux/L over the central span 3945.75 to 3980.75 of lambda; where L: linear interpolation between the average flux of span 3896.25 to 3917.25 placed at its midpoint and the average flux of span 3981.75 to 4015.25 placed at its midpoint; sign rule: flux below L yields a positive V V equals 9.3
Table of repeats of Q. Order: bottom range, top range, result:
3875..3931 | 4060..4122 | 1.55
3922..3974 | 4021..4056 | 1.94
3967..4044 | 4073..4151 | 1.26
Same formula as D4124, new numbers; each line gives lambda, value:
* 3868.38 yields 11.5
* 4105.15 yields 13.8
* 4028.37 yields 13.2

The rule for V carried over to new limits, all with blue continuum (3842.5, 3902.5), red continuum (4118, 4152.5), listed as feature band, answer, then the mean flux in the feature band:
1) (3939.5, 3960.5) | 3.2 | 9.82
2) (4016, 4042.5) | -0.6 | 12.9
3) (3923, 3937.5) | 8.3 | 4.8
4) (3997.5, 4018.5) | -0.5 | 12.6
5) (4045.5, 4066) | -0.3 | 13.2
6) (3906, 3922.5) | 1.3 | 10.2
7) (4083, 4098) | -1.0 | 14.4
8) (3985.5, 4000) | -0.2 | 12.3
